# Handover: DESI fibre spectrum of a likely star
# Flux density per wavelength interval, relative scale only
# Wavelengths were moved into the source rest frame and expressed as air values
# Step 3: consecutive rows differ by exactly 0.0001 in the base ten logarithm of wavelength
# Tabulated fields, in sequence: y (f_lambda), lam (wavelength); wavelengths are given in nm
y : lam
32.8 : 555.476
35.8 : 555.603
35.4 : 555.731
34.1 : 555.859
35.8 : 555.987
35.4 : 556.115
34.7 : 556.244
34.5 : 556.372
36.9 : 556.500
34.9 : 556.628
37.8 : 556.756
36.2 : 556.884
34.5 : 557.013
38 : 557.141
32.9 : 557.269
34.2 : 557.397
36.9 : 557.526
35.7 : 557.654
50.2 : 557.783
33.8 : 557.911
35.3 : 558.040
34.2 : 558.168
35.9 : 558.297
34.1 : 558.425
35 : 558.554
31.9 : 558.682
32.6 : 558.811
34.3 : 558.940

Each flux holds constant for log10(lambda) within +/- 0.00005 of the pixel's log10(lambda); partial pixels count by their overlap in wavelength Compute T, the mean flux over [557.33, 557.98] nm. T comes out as 38.1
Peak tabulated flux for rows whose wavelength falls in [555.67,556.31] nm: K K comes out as 35.8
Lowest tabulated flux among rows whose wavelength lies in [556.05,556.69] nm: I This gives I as 34.5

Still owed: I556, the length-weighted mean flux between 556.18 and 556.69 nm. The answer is 35.3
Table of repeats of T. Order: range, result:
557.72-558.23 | 38.4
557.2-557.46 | 33.7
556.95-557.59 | 35.3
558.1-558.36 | 35.1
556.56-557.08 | 35.9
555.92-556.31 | 35.2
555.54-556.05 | 35.3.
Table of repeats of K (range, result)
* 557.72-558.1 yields 50.2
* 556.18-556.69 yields 36.9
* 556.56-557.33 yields 38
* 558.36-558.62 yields 35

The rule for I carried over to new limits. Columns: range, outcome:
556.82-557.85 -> 32.9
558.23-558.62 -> 34.1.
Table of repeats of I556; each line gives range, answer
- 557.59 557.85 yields 42.8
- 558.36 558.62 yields 34.6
